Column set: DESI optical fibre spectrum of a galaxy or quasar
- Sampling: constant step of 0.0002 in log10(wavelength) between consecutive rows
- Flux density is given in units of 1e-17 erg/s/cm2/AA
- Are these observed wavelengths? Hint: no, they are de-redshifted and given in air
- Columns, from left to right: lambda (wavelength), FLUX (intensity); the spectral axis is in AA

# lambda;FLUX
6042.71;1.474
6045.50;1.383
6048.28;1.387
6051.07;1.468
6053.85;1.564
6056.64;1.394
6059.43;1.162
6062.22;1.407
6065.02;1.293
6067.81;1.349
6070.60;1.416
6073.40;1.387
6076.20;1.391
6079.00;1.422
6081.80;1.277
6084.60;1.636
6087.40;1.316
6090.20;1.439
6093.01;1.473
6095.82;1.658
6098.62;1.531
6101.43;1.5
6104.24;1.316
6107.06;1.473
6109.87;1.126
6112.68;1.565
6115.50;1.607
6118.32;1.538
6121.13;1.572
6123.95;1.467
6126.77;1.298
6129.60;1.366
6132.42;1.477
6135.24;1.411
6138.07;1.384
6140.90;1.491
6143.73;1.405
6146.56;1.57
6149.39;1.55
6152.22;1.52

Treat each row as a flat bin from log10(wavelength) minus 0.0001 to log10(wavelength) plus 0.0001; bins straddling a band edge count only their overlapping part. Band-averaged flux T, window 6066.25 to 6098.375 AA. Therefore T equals 1.44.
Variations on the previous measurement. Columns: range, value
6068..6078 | 1.39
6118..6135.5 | 1.44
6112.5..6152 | 1.48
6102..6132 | 1.44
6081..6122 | 1.47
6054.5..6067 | 1.33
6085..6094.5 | 1.44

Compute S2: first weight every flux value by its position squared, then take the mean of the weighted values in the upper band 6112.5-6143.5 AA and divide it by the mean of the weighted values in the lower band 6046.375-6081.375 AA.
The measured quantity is 1.1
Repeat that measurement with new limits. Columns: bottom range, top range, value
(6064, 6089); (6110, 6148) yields 1.07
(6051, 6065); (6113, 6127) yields 1.12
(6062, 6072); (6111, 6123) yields 1.16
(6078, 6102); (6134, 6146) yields 0.99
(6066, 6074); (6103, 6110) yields 0.98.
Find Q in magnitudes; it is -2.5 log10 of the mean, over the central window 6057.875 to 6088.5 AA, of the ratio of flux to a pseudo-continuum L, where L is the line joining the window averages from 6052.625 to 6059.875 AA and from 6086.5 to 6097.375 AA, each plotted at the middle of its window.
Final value 0.05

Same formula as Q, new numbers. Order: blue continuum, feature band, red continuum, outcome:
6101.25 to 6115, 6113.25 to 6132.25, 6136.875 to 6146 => -0.046 mag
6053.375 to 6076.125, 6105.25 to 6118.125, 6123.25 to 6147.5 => -0.032 mag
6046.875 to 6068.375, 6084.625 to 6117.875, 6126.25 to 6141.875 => -0.053 mag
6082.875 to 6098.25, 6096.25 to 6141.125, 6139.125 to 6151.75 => 0.039 mag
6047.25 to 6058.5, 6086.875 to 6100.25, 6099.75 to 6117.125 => -0.044 mag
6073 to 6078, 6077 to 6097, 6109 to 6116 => -0.039 mag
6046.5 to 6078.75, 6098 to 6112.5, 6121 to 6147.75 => 0.015 mag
